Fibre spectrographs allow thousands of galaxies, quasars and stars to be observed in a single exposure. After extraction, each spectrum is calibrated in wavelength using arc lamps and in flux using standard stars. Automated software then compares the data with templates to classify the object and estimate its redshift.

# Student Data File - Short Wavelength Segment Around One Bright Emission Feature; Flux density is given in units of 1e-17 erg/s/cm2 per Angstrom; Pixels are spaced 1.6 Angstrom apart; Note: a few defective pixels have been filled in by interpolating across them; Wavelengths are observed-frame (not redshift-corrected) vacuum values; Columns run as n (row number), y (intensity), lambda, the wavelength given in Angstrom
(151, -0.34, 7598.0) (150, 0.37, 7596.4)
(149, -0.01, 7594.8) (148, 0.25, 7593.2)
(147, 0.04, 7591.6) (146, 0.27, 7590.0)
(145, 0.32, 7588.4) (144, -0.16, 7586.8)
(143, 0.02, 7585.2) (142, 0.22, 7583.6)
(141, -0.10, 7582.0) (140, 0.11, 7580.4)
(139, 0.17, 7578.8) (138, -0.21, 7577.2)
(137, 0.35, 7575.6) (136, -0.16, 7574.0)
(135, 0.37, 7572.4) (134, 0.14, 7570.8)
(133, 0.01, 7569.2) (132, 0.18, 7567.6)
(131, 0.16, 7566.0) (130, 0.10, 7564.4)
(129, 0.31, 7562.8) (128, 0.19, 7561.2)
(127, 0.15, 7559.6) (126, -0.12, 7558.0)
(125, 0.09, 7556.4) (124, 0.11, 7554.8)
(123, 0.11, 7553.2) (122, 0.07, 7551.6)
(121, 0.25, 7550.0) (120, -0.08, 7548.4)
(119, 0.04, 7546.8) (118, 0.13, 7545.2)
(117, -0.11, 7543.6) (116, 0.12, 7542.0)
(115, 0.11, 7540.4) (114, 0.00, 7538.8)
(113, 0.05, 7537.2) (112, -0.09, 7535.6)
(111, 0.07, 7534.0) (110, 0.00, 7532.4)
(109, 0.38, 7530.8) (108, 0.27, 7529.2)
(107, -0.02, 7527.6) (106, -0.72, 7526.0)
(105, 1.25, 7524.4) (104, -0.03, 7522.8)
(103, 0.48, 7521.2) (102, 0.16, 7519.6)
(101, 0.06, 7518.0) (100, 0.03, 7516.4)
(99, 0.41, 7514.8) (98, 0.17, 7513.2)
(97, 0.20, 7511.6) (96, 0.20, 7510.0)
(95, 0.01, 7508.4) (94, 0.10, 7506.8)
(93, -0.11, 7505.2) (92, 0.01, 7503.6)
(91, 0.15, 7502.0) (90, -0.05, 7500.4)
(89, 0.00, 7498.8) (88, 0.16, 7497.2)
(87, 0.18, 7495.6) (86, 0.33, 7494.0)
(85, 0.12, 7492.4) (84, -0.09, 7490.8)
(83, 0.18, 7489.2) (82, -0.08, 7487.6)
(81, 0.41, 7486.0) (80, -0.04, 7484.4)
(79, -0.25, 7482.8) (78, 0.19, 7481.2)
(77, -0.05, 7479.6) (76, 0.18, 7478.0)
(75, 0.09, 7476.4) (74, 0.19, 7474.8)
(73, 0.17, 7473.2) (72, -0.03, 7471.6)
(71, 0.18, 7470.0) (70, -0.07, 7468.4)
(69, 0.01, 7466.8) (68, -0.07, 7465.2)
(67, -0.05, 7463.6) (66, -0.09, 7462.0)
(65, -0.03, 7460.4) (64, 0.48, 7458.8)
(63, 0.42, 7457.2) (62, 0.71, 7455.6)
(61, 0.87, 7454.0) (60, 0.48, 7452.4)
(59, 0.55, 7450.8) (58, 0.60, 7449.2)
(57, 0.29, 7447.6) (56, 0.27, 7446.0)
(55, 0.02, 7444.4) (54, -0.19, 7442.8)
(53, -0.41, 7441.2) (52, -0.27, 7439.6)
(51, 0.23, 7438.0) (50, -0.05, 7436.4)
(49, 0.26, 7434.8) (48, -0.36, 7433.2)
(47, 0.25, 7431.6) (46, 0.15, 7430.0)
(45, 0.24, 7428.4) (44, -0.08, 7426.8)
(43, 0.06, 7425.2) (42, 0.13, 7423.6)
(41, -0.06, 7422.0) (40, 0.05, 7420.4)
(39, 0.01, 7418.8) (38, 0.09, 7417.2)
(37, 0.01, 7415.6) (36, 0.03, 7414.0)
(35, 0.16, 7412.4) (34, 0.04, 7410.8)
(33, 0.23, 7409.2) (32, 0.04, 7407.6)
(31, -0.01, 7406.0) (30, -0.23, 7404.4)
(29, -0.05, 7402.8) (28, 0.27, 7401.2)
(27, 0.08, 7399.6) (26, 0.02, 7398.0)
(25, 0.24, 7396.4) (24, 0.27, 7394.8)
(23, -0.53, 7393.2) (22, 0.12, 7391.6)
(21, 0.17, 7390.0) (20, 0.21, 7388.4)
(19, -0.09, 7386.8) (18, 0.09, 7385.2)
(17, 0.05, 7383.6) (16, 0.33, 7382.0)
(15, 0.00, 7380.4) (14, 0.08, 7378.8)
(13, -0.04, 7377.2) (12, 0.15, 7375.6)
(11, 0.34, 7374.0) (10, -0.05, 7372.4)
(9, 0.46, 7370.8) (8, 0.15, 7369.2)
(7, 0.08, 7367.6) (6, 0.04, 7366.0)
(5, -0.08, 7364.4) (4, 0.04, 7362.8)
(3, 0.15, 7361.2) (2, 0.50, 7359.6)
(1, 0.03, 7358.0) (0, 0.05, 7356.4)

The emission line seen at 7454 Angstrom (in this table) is [O II] 3727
